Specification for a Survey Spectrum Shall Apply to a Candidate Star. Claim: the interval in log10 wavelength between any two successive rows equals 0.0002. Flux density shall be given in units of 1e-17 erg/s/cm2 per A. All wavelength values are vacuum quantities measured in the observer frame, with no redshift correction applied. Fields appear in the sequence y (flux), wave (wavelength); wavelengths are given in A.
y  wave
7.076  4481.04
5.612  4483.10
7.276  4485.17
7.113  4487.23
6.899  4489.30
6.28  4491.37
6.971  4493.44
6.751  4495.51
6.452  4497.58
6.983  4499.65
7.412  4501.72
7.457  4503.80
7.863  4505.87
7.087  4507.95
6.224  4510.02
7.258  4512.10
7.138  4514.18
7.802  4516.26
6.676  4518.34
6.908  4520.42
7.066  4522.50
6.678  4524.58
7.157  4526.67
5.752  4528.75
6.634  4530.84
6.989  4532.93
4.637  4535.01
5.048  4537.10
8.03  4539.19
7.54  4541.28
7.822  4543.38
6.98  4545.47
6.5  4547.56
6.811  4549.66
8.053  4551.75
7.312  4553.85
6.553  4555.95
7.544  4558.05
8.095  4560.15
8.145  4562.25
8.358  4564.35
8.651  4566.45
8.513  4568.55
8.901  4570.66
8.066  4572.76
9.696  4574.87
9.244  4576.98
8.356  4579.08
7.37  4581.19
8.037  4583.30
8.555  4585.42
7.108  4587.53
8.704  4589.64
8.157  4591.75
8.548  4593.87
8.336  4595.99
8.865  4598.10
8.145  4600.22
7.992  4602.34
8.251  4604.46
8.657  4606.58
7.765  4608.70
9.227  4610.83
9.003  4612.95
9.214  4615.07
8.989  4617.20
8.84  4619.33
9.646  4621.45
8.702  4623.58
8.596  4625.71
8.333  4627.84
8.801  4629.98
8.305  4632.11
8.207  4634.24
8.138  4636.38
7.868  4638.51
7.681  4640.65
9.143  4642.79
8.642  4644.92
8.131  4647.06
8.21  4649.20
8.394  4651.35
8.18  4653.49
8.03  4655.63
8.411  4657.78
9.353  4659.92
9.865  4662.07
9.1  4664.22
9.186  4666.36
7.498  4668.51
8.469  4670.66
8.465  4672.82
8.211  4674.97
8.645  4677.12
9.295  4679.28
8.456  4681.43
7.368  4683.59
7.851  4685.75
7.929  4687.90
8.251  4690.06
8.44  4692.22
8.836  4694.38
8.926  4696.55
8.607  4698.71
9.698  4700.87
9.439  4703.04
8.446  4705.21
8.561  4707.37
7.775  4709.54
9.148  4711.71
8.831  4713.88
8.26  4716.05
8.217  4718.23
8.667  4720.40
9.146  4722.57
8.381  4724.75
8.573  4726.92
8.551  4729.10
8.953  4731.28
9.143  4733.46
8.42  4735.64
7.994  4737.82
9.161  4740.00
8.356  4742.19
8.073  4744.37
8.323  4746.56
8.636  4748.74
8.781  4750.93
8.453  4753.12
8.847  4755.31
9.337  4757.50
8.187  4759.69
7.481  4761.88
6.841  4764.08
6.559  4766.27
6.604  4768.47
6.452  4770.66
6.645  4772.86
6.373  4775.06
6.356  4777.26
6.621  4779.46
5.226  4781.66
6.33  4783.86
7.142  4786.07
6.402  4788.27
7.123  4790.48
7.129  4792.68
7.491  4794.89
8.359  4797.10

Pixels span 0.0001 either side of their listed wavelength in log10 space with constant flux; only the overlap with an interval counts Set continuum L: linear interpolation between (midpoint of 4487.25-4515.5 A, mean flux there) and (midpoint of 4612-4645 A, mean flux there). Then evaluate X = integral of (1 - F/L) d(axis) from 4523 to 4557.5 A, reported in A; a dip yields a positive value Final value 3.2 A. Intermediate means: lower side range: 6.99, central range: 6.8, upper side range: 8.63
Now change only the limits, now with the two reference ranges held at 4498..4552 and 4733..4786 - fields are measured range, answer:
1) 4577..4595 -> -2.7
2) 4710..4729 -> -2.9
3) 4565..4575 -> -2.3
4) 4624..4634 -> -1.8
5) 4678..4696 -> -2.3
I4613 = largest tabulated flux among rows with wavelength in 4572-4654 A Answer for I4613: 9.696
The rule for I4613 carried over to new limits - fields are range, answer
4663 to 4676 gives 9.186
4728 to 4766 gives 9.337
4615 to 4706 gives 9.865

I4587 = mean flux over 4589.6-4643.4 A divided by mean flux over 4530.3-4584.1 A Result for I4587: 1.12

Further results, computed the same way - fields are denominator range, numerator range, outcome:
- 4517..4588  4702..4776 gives 1.10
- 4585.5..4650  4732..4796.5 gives 0.89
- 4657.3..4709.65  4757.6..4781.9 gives 0.79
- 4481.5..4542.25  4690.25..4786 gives 1.19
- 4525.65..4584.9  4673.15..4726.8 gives 1.14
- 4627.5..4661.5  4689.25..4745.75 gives 1.03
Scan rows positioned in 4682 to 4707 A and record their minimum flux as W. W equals 7.368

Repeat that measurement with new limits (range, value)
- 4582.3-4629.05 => 7.108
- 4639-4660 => 7.681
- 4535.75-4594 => 5.048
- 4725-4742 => 7.994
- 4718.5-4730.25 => 8.381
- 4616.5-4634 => 8.305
